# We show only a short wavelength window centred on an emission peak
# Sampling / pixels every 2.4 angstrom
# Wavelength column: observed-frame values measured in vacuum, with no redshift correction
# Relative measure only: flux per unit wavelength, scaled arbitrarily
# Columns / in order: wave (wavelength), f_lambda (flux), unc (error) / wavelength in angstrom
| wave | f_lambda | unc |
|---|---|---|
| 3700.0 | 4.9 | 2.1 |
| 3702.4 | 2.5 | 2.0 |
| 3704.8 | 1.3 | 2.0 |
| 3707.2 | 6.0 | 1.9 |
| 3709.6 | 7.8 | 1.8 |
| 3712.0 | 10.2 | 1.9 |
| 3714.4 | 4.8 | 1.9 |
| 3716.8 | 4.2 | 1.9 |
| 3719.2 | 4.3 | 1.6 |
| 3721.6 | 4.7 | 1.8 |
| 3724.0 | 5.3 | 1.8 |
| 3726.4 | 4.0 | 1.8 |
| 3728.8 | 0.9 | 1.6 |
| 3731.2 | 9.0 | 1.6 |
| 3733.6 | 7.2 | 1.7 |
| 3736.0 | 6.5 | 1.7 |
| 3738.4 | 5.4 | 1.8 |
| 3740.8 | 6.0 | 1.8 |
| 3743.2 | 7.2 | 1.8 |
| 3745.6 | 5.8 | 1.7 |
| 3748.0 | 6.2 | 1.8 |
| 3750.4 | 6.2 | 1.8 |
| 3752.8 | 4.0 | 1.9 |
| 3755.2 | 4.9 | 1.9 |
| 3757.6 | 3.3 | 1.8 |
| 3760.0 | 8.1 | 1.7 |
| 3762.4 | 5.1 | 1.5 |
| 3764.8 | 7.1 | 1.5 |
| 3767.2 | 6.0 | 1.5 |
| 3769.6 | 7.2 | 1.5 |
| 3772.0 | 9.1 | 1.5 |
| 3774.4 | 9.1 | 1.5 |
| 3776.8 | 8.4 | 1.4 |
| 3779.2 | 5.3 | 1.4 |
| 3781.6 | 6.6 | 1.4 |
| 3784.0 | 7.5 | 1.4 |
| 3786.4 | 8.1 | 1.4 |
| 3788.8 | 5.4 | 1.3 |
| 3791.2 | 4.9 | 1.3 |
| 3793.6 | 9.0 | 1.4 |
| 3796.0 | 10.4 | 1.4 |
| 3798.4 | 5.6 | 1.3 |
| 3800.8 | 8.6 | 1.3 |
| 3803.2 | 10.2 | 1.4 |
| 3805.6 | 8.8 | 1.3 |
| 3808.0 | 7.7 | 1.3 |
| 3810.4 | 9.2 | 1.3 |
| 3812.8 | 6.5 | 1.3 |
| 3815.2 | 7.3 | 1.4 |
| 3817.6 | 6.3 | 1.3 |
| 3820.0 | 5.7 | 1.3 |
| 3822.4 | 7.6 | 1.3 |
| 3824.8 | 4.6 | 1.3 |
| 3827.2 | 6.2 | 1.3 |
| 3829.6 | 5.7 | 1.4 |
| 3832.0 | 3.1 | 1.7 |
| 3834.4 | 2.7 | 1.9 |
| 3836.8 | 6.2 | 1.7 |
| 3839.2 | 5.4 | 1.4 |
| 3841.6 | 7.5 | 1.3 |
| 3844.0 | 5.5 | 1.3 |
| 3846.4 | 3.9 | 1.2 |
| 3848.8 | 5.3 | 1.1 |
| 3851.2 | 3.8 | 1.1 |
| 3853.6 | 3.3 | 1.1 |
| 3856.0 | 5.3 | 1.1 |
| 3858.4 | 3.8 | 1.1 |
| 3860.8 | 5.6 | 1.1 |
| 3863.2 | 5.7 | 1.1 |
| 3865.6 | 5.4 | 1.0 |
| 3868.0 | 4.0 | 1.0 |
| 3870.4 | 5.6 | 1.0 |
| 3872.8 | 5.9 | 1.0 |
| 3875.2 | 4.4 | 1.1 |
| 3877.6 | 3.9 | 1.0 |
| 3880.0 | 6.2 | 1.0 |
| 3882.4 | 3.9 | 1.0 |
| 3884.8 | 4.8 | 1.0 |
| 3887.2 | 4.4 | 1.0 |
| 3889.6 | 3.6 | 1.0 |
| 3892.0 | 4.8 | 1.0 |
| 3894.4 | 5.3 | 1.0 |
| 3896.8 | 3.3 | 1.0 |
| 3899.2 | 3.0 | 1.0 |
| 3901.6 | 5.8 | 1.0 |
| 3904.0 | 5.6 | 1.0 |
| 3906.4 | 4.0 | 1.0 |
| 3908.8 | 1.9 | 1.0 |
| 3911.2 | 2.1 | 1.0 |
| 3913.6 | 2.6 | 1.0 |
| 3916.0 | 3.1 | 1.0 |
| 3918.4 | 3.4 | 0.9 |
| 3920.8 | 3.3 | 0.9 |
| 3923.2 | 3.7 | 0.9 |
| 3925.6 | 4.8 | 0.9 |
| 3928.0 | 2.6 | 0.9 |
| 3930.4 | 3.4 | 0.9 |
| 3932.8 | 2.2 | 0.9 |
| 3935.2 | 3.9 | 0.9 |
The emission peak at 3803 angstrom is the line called C III] 1909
